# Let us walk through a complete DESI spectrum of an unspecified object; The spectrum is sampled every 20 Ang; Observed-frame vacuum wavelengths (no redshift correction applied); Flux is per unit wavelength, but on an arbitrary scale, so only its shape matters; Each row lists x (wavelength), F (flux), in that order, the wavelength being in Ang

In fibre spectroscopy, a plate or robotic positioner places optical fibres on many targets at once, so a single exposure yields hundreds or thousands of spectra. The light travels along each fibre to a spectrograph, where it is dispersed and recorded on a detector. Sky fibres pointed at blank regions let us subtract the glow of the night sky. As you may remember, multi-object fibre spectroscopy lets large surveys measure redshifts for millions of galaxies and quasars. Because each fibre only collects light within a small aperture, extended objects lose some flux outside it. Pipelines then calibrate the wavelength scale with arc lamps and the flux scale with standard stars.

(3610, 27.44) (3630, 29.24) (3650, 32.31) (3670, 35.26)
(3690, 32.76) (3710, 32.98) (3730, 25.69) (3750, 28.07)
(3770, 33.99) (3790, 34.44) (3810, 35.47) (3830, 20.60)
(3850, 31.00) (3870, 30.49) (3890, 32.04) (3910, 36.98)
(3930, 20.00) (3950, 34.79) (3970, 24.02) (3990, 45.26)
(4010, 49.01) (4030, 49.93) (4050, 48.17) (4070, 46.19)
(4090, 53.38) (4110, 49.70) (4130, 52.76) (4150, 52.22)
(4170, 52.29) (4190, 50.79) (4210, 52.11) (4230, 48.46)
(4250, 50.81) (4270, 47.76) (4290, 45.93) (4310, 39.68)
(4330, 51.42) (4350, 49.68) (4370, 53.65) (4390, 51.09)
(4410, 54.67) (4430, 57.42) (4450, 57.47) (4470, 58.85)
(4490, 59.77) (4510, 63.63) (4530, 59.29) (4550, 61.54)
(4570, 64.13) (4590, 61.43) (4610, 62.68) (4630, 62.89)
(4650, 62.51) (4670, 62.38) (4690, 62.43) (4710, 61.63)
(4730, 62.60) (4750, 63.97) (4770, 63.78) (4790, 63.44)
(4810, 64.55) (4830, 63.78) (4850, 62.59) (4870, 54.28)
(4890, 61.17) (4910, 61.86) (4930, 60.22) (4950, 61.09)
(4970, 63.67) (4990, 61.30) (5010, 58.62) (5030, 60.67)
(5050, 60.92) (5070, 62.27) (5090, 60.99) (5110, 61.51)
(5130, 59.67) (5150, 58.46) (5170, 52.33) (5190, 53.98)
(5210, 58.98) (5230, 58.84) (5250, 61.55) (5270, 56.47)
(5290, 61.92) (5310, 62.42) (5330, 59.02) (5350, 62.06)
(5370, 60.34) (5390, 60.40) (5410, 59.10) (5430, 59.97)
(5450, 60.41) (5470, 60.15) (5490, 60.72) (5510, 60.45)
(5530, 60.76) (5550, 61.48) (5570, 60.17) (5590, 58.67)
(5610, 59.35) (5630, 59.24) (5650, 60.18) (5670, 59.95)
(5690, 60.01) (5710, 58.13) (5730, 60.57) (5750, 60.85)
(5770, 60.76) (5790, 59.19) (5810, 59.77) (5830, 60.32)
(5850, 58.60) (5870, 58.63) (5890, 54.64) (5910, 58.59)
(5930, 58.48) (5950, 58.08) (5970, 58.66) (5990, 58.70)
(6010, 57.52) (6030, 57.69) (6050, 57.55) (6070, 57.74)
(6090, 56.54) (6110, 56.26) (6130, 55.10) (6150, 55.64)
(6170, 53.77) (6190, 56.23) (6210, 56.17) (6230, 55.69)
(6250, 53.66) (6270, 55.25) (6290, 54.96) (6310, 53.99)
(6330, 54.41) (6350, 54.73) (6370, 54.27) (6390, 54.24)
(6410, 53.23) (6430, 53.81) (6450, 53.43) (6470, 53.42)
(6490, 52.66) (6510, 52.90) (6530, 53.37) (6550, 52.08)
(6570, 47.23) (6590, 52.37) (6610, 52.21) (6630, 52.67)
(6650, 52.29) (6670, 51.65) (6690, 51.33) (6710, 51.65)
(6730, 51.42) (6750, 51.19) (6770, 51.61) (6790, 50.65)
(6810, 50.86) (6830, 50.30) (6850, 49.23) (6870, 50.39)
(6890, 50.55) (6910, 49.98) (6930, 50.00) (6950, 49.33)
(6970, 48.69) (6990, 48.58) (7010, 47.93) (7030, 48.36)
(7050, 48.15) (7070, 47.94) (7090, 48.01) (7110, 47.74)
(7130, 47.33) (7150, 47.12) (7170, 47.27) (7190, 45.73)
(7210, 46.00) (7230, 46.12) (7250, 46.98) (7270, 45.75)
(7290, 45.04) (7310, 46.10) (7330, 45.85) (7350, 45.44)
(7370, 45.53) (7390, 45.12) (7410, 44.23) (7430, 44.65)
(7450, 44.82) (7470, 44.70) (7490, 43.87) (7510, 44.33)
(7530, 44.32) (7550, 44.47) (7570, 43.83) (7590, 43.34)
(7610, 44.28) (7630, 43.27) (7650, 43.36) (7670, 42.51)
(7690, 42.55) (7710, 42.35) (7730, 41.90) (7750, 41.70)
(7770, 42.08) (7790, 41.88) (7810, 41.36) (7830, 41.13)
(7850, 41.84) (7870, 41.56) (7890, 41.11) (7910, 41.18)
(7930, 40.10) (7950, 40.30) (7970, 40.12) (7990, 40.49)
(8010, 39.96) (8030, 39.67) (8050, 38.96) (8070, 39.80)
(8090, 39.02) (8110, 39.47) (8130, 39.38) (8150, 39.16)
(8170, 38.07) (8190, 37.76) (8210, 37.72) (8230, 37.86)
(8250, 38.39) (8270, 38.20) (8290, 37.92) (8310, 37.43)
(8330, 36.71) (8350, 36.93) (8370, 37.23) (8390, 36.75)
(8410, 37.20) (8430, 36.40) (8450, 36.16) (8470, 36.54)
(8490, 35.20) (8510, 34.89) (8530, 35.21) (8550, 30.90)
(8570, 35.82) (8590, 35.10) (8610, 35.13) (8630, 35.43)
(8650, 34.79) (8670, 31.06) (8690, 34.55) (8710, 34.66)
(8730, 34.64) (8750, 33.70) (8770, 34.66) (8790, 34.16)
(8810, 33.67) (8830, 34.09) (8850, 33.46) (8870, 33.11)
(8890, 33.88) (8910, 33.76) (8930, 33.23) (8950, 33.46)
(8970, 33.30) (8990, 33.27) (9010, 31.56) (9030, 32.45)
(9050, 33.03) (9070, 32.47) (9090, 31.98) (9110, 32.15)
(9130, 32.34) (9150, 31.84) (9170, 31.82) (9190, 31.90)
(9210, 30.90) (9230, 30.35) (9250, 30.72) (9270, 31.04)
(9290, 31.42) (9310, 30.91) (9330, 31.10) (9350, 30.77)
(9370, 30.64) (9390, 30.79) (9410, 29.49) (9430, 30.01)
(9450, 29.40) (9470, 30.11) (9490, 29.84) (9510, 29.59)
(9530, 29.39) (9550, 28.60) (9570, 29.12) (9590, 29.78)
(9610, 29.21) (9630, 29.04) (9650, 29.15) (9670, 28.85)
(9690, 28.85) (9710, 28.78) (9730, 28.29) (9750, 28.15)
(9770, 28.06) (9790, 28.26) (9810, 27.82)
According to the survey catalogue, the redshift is 0.000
